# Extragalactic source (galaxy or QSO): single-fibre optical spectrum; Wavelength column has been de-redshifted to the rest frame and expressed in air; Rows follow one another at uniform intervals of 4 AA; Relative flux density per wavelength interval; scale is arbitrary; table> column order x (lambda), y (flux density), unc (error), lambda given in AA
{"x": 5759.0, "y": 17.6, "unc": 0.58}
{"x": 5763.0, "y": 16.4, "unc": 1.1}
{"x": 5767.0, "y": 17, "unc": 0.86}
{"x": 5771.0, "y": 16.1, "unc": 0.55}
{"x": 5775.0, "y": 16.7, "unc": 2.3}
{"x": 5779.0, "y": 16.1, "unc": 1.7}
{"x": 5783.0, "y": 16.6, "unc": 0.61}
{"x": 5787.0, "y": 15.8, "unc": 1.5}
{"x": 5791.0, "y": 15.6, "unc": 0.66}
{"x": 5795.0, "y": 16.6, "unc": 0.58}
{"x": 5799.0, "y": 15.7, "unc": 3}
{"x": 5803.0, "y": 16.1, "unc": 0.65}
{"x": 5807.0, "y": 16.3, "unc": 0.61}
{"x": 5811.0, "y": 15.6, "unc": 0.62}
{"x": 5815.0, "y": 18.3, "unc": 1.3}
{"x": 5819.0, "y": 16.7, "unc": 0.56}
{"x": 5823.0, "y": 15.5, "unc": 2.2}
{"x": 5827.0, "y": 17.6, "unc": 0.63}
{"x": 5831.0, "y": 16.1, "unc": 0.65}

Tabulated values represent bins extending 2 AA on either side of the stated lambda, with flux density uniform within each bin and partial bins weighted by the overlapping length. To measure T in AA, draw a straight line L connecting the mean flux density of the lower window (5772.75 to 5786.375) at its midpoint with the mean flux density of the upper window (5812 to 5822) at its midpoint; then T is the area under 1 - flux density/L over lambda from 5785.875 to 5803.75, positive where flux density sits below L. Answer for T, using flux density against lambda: 0.78 AA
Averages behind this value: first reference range 16.4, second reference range 17.1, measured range 16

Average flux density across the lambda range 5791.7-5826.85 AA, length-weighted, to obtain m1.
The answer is 16.4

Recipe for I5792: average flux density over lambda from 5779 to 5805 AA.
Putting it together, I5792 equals 16.1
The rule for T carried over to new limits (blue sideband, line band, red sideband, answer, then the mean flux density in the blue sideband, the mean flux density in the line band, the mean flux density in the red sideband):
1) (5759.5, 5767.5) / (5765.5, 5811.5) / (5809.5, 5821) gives 1.83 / 16.8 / 16.2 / 16.9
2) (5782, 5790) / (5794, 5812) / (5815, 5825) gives 0.28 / 16.1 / 16.1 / 16.5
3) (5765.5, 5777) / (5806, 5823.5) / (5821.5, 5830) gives -0.01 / 16.6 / 16.6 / 16.6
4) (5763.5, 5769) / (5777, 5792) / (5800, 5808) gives 0.40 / 16.8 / 16.1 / 16.1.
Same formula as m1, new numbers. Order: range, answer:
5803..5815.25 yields 16.4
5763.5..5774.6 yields 16.6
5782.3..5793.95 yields 16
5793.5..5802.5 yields 16.1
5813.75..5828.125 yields 16.9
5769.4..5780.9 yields 16.3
